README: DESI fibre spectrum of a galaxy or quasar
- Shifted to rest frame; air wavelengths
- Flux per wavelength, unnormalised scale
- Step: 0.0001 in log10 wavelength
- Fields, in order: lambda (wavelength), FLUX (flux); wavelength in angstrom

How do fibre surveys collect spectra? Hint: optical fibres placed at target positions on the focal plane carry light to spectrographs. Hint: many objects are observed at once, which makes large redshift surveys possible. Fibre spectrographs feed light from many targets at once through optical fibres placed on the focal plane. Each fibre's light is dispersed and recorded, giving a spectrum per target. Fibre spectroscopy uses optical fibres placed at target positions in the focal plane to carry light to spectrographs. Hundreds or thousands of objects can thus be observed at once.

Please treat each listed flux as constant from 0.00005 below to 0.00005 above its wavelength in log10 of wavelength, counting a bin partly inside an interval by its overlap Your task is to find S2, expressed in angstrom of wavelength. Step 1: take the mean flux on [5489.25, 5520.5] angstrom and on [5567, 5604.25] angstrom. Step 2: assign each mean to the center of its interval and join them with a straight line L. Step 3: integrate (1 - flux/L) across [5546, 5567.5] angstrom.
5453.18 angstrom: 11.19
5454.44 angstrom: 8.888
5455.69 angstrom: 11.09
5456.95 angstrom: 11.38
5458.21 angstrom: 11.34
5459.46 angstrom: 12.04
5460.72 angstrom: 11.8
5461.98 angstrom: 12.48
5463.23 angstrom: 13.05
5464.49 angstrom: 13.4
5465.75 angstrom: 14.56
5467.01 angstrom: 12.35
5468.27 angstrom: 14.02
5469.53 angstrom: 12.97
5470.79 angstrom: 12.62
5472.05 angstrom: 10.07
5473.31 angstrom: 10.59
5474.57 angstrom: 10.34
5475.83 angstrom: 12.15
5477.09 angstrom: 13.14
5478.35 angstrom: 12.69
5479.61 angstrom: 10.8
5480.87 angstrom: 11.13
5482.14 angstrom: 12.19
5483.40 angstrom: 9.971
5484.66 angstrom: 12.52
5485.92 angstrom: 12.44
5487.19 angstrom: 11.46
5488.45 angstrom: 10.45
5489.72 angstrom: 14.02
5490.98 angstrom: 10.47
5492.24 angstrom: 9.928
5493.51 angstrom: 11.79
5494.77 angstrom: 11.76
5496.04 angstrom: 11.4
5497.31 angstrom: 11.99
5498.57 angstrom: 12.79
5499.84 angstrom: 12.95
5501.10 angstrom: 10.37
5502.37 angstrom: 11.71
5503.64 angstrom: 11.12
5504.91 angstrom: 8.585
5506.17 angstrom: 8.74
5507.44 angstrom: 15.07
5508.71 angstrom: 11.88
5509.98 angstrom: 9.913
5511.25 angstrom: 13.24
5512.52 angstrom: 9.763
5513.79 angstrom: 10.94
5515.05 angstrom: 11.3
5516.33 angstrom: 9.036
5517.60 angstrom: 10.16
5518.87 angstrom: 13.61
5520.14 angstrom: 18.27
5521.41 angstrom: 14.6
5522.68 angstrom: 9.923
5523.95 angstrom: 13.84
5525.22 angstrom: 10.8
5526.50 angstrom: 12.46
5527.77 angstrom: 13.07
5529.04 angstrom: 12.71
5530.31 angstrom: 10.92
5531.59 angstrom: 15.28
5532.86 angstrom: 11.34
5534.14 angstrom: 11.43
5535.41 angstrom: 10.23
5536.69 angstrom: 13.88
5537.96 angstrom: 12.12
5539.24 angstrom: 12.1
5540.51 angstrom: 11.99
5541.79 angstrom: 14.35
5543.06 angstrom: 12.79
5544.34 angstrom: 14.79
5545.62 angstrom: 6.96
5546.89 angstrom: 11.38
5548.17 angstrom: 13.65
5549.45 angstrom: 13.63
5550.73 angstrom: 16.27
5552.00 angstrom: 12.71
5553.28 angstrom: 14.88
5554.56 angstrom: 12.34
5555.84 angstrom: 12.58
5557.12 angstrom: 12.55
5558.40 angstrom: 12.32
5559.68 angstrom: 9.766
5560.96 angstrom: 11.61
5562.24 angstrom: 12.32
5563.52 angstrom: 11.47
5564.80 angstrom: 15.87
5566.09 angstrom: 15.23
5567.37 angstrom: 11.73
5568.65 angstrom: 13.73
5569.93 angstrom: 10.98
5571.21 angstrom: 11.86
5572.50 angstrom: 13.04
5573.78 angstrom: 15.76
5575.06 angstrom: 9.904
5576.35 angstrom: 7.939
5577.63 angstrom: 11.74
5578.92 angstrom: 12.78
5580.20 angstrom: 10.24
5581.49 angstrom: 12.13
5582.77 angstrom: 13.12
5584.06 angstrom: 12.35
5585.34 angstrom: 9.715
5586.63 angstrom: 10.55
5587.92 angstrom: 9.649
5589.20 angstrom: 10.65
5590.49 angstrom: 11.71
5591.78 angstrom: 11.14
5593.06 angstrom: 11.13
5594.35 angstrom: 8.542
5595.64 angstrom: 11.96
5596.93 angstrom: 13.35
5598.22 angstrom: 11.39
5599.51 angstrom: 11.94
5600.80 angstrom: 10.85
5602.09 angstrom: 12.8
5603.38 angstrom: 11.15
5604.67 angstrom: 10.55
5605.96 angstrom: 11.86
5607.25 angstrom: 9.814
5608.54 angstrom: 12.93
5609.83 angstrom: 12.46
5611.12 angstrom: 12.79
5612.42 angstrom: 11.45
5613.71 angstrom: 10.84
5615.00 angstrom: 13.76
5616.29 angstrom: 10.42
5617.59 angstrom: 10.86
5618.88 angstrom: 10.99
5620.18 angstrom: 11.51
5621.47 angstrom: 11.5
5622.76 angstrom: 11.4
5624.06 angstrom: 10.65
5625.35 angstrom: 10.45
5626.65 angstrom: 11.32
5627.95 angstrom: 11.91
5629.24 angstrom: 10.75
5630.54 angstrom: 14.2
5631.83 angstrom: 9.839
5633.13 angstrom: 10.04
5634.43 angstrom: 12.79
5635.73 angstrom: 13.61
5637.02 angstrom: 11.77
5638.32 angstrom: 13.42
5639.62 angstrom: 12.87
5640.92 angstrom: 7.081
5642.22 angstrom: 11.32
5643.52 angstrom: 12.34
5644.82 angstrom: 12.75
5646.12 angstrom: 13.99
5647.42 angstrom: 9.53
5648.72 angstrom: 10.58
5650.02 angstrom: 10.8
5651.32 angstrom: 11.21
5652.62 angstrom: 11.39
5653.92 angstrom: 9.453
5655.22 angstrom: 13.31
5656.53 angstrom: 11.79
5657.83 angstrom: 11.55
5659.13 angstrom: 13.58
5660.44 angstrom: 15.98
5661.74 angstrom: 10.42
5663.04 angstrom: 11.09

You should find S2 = -2.6 angstrom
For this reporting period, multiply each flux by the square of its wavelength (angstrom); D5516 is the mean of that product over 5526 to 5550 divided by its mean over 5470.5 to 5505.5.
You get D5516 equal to 1.1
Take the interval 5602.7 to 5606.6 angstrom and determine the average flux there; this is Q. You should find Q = 11.2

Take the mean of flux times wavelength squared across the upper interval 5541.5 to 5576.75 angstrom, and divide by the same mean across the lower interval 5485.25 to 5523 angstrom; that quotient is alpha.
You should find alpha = 1.10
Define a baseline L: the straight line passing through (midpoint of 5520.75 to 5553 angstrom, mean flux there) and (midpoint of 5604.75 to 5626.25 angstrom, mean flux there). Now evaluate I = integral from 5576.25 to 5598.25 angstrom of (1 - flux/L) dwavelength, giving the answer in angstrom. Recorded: 1.23 angstrom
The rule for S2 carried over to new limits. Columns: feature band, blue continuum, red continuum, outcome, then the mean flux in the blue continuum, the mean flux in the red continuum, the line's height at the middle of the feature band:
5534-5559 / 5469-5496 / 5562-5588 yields -1.6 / 11.6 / 12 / 11.9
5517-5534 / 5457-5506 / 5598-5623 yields -1.6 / 11.8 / 11.6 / 11.7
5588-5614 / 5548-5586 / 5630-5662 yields 1.6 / 12.5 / 11.8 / 12.2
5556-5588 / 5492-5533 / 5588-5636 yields -1.0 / 11.9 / 11.5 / 11.6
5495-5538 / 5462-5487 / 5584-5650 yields 0.1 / 12.2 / 11.4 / 11.9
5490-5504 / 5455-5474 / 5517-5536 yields 1.0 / 12.2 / 12.6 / 12.4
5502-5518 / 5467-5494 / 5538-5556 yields 1.8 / 11.7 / 12.9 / 12.2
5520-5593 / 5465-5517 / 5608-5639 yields -3.9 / 11.6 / 11.7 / 11.7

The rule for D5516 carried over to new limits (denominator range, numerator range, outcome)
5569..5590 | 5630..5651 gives 1.04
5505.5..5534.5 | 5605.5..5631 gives 0.99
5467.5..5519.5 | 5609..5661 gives 1.07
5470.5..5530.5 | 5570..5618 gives 1.01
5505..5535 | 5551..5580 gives 1.05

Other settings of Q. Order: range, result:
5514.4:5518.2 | 10.2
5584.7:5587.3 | 10.1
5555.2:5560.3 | 11.8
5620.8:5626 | 11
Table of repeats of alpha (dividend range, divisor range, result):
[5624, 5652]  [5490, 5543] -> 1.01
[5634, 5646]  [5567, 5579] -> 1.04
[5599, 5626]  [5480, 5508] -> 1.04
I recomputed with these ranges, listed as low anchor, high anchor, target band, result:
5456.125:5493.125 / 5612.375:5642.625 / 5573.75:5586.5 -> 0.3 angstrom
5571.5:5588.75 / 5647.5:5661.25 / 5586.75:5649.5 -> 1.0 angstrom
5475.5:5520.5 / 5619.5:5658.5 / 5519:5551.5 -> -3.3 angstrom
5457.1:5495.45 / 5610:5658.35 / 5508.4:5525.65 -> -0.2 angstrom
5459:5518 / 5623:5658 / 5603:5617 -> -0.1 angstrom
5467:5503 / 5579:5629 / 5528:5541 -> -0.7 angstrom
